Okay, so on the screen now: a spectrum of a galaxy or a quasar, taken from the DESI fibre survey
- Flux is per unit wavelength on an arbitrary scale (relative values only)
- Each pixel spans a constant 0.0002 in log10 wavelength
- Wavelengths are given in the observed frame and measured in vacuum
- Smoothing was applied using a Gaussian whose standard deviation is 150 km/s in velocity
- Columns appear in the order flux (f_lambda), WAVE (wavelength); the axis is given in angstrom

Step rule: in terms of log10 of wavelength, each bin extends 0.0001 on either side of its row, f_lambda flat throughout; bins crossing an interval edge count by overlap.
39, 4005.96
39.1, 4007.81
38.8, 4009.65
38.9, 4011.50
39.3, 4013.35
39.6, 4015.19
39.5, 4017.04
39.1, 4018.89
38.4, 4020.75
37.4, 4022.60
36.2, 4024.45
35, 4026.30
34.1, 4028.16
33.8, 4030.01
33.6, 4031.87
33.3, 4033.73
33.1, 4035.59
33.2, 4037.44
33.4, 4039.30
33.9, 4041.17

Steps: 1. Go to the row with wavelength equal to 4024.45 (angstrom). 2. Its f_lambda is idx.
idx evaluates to 36.2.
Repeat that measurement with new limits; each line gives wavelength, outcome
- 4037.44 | 33.2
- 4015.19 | 39.6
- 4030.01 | 33.8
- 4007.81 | 39.1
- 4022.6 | 37.4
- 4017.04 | 39.5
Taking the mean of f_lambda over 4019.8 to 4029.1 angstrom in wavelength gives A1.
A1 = 36.2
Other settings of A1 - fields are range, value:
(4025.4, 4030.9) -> 34.3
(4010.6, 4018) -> 39.4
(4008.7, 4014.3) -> 39.1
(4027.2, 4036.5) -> 33.6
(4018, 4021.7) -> 38.7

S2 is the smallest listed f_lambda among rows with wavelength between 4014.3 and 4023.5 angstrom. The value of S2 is 37.4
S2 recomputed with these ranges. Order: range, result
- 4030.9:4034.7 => 33.3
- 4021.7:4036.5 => 33.1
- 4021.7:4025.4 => 36.2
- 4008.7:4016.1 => 38.8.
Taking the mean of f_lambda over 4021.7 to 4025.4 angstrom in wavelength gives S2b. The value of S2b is 36.8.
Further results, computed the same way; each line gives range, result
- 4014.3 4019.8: 39.4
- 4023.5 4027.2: 35.7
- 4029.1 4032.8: 33.7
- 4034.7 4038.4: 33.2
